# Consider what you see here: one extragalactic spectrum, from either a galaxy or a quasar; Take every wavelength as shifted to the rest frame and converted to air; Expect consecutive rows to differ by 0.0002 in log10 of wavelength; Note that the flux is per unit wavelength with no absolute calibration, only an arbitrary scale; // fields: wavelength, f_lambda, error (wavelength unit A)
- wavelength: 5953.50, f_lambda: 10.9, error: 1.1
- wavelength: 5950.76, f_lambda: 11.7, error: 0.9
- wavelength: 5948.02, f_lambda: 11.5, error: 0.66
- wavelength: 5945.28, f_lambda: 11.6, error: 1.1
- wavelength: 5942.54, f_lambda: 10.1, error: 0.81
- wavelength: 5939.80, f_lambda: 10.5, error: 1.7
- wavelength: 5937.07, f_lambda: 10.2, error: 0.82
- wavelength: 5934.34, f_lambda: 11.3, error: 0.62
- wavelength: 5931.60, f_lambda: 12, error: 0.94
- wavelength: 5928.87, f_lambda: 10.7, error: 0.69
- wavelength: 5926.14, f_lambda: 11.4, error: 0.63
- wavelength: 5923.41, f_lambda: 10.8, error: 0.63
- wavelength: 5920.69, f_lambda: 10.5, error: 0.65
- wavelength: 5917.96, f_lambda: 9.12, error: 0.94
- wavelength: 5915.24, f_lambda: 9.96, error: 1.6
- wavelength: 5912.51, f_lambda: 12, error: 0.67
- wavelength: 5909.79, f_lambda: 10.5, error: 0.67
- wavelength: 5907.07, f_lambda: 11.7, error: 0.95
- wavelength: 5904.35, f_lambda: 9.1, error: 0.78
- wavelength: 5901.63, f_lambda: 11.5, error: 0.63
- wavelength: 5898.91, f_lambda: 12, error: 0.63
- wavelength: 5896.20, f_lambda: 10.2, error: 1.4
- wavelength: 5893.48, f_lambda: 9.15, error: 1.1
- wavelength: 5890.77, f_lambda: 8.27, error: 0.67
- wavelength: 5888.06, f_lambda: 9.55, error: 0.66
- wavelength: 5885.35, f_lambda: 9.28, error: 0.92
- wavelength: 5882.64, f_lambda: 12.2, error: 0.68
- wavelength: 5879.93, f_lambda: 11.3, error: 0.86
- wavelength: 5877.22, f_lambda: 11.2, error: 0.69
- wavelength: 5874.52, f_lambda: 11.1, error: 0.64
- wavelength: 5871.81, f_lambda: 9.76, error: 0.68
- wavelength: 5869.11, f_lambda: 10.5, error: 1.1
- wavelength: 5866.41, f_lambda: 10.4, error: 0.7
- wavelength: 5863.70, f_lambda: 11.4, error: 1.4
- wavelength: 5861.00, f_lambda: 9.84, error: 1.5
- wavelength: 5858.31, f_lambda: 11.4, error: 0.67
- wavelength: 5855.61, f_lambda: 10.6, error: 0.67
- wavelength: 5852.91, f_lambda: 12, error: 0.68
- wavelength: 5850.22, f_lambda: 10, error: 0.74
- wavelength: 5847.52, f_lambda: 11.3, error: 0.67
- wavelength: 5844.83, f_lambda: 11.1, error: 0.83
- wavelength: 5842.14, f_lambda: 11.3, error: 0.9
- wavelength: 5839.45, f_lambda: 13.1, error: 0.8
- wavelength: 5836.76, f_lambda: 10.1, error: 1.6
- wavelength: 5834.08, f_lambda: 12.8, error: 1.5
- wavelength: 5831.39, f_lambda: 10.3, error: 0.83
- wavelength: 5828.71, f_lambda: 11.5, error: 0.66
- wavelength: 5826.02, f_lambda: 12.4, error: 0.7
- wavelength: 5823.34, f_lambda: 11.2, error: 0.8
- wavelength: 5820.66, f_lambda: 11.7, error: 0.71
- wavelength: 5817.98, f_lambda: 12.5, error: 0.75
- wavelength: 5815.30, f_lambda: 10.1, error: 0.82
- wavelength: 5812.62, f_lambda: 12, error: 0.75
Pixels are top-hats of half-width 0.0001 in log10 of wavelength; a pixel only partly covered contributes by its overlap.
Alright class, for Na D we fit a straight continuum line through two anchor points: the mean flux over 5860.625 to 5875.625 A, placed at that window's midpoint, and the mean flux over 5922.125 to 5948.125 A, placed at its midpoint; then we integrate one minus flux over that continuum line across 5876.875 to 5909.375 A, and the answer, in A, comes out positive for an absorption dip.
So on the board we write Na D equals 0.8 A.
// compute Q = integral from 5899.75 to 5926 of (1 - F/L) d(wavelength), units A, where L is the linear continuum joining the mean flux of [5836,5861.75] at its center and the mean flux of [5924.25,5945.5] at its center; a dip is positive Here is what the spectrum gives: 0.8 A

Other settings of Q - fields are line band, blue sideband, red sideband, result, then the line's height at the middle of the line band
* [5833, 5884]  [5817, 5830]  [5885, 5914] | 0.1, 11.1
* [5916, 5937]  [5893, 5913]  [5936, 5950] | 0.1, 10.8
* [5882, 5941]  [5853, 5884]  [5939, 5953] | 2.6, 11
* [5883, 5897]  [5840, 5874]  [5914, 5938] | 1.7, 10.8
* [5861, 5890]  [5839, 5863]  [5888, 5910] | 0.2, 10.7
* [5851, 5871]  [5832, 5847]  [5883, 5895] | -0.4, 10.6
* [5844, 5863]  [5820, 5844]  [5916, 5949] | 0.9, 11.4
